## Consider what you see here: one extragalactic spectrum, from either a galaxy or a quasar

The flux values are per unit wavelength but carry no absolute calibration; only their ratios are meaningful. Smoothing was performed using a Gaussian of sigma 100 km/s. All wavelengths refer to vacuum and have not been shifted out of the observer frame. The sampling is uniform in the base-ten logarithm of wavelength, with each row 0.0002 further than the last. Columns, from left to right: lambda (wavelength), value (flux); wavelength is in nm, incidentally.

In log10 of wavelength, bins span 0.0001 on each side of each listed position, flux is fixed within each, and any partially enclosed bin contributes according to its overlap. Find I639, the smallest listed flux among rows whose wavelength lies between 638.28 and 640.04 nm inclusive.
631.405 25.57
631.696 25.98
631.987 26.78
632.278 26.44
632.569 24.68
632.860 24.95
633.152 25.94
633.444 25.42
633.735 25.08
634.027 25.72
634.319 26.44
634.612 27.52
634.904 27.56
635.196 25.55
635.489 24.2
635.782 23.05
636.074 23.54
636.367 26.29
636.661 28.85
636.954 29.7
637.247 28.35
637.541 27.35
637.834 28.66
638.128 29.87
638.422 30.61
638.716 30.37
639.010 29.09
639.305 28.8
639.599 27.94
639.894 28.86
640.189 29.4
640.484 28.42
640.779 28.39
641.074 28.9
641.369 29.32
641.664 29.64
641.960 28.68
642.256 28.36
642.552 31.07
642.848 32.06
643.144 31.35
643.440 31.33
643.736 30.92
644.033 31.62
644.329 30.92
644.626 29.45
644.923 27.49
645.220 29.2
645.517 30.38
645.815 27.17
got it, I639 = 27.94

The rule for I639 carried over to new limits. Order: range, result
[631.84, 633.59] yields 24.68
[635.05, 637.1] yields 23.05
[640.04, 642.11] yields 28.39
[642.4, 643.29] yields 31.07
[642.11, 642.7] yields 28.36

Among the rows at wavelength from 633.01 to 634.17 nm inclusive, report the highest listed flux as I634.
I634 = 25.94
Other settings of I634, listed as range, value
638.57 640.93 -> 30.37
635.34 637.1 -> 29.7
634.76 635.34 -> 27.56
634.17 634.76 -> 27.52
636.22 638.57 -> 30.61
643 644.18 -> 31.62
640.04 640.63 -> 29.4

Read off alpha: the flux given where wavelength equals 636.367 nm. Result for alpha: 26.29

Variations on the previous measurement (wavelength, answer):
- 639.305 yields 28.8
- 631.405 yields 25.57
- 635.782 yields 23.05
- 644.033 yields 31.62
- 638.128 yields 29.87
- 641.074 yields 28.9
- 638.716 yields 30.37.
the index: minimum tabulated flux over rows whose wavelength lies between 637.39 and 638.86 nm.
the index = 27.35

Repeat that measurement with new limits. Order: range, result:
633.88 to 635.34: 25.55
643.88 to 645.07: 27.49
